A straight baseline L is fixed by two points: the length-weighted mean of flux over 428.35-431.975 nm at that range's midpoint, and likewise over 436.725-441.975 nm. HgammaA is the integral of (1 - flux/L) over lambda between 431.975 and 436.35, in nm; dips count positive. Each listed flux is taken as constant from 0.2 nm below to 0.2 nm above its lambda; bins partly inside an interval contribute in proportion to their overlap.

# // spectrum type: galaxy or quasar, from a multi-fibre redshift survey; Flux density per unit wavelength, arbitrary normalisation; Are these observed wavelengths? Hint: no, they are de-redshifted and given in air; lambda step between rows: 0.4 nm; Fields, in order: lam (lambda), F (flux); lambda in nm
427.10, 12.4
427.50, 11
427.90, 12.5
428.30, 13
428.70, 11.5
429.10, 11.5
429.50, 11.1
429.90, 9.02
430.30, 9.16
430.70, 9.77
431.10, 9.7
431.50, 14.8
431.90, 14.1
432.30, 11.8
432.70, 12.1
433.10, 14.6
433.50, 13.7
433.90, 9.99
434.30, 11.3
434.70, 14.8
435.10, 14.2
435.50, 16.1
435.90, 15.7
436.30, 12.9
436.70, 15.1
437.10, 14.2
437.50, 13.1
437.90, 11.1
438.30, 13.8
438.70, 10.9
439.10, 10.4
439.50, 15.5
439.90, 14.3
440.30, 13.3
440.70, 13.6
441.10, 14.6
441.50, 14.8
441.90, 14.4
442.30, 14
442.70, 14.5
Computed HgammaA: -0.46 nm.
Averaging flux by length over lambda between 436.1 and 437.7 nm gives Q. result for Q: 13.8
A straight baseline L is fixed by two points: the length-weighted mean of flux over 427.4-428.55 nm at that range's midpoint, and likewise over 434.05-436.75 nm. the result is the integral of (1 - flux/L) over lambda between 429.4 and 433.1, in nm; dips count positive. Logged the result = 0.47 nm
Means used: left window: 12.2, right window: 14.2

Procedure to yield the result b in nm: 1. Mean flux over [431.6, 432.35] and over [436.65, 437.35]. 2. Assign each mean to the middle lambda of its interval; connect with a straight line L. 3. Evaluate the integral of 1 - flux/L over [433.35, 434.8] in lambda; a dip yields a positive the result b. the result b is 0.17 nm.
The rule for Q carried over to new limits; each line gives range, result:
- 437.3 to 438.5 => 12.7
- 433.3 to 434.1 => 11.8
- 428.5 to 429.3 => 11.5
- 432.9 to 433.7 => 14.2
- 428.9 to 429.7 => 11.3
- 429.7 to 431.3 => 9.41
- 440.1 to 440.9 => 13.4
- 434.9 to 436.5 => 14.7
